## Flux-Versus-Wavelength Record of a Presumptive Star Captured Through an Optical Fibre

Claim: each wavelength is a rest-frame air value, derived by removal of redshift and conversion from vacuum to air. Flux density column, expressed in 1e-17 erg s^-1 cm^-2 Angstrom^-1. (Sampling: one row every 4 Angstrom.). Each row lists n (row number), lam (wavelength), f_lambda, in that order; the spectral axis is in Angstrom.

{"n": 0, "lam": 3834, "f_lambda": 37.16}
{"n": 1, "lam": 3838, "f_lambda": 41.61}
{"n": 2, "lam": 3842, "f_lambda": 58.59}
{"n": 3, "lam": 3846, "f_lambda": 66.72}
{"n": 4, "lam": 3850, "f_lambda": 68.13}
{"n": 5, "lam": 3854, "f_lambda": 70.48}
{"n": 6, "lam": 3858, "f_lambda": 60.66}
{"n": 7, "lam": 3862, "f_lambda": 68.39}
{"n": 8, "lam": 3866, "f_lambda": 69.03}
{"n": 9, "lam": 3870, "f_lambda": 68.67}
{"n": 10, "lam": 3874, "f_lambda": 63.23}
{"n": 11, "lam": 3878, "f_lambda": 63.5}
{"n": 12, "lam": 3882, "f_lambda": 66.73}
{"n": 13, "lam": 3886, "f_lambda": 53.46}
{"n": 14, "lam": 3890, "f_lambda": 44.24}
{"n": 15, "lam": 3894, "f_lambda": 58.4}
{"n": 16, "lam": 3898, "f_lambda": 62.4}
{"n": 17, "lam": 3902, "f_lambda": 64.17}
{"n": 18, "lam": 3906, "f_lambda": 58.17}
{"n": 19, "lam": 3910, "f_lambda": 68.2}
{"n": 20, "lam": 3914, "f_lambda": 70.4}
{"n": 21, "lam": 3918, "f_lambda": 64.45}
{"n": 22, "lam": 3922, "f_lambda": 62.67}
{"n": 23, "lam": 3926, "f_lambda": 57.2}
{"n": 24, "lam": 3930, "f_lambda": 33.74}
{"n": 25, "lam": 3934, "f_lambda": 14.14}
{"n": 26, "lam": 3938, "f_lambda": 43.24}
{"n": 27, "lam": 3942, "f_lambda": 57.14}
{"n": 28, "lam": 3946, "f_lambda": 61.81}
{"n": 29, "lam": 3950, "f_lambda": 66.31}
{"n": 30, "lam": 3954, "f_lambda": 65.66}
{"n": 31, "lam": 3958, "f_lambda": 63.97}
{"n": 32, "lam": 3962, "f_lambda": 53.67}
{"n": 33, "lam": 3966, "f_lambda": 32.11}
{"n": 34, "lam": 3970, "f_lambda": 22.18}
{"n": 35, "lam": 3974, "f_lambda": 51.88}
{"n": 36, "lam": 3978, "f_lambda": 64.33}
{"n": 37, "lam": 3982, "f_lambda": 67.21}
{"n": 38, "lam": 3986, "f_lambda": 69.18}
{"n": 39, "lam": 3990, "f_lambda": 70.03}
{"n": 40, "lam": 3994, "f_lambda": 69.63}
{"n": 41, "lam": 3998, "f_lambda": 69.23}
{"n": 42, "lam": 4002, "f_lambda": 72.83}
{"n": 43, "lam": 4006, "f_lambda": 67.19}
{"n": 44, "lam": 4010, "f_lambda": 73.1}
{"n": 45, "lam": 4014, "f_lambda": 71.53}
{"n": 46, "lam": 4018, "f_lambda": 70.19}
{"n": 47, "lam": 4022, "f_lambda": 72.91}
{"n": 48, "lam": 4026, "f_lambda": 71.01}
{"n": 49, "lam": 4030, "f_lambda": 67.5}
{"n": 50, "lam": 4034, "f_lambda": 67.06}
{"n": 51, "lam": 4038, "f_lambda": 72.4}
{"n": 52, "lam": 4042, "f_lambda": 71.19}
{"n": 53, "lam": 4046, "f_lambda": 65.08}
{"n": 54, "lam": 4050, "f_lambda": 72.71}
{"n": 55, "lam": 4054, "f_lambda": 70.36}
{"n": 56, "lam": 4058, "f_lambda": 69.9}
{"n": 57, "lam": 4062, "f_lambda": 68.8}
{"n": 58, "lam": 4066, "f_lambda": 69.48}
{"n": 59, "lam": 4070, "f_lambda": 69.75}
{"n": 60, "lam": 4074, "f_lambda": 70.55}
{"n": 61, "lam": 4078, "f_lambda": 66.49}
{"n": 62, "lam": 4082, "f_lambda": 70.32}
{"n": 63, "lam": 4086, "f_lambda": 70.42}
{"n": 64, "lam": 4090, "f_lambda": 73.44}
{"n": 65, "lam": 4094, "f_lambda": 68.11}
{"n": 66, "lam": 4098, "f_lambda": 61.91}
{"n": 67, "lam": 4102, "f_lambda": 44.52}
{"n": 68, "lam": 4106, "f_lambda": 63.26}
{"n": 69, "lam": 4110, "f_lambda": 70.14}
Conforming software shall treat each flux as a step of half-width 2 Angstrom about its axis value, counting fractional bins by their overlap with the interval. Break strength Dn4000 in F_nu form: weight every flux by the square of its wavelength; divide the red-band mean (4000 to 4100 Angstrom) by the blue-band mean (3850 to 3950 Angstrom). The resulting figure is 1.3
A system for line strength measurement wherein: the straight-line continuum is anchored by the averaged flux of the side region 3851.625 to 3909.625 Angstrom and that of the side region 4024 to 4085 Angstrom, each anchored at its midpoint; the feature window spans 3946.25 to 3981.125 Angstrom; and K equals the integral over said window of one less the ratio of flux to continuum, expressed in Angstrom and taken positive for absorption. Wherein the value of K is 6.5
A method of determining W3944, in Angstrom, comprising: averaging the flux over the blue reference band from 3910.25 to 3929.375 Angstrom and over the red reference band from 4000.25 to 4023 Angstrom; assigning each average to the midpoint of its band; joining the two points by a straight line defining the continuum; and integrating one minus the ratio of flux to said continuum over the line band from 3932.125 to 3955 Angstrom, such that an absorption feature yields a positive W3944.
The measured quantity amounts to 4.8 Angstrom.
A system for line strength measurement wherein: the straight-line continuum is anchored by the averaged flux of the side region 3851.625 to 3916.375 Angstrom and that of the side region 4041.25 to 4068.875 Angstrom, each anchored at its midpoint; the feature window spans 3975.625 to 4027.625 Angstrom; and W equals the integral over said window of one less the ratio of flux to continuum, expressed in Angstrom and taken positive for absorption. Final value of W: -1.7 Angstrom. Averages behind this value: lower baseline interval 63.2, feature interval 69.7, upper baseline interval 69.6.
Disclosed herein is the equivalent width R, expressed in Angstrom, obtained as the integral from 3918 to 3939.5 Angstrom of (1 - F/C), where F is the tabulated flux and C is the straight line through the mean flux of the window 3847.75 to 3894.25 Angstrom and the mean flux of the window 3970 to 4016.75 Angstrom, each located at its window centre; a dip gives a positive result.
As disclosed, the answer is 6.7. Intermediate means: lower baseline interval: 63.1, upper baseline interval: 65.9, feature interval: 44.2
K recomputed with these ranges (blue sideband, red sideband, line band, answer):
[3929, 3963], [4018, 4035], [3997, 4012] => -1.4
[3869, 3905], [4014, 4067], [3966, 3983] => 4.6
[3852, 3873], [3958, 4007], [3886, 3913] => 2.3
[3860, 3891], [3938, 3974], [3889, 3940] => 3.3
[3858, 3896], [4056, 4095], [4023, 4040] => -0.4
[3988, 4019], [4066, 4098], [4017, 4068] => 0.0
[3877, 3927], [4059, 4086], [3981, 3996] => -0.9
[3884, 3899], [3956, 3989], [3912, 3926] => -2.8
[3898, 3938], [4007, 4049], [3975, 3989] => -0.5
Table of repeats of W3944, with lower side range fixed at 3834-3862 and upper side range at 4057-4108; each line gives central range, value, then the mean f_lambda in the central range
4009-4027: -1.9 Angstrom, 71.7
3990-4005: -1.4 Angstrom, 70.3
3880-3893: 1.3 Angstrom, 55.1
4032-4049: -1.0 Angstrom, 69.2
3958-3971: 4.5 Angstrom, 41.4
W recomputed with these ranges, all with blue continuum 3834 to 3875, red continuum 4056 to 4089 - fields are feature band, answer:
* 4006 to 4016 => -0.6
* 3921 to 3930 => 1.5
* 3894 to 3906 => 0.4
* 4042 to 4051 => 0.0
